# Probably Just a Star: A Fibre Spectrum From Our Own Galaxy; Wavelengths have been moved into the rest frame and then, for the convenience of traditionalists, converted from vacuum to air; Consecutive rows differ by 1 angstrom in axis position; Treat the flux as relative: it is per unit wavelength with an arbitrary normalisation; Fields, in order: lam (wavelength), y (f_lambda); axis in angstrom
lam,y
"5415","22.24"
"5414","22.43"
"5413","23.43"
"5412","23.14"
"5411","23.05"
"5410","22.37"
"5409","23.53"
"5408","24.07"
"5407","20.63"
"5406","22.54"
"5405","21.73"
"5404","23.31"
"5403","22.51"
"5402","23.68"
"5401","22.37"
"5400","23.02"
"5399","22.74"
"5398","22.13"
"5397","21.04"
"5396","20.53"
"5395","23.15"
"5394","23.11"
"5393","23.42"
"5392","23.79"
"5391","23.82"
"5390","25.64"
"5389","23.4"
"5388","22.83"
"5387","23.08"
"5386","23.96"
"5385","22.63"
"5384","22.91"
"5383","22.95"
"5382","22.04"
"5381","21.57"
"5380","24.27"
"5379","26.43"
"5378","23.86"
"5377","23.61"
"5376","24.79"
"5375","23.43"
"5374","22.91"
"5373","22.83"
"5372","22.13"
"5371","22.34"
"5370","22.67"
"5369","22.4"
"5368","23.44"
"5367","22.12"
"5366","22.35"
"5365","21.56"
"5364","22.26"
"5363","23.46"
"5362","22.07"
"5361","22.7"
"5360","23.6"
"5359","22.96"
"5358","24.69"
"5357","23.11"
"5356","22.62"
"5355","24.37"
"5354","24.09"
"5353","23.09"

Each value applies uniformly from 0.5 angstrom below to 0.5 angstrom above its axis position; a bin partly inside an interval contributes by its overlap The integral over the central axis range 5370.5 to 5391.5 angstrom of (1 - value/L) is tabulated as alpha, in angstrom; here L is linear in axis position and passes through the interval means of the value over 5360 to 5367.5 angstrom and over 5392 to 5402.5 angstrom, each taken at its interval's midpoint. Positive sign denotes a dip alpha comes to -0.8 angstrom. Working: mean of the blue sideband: 22.4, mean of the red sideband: 22.6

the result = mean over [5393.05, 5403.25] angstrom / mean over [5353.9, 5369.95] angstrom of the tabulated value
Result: 0.98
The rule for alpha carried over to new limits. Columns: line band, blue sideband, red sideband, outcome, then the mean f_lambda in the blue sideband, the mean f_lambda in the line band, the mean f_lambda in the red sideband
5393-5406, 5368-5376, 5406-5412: 0.2 angstrom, 22.9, 22.5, 22.7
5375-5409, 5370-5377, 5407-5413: 0.0 angstrom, 23.1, 23.1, 23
